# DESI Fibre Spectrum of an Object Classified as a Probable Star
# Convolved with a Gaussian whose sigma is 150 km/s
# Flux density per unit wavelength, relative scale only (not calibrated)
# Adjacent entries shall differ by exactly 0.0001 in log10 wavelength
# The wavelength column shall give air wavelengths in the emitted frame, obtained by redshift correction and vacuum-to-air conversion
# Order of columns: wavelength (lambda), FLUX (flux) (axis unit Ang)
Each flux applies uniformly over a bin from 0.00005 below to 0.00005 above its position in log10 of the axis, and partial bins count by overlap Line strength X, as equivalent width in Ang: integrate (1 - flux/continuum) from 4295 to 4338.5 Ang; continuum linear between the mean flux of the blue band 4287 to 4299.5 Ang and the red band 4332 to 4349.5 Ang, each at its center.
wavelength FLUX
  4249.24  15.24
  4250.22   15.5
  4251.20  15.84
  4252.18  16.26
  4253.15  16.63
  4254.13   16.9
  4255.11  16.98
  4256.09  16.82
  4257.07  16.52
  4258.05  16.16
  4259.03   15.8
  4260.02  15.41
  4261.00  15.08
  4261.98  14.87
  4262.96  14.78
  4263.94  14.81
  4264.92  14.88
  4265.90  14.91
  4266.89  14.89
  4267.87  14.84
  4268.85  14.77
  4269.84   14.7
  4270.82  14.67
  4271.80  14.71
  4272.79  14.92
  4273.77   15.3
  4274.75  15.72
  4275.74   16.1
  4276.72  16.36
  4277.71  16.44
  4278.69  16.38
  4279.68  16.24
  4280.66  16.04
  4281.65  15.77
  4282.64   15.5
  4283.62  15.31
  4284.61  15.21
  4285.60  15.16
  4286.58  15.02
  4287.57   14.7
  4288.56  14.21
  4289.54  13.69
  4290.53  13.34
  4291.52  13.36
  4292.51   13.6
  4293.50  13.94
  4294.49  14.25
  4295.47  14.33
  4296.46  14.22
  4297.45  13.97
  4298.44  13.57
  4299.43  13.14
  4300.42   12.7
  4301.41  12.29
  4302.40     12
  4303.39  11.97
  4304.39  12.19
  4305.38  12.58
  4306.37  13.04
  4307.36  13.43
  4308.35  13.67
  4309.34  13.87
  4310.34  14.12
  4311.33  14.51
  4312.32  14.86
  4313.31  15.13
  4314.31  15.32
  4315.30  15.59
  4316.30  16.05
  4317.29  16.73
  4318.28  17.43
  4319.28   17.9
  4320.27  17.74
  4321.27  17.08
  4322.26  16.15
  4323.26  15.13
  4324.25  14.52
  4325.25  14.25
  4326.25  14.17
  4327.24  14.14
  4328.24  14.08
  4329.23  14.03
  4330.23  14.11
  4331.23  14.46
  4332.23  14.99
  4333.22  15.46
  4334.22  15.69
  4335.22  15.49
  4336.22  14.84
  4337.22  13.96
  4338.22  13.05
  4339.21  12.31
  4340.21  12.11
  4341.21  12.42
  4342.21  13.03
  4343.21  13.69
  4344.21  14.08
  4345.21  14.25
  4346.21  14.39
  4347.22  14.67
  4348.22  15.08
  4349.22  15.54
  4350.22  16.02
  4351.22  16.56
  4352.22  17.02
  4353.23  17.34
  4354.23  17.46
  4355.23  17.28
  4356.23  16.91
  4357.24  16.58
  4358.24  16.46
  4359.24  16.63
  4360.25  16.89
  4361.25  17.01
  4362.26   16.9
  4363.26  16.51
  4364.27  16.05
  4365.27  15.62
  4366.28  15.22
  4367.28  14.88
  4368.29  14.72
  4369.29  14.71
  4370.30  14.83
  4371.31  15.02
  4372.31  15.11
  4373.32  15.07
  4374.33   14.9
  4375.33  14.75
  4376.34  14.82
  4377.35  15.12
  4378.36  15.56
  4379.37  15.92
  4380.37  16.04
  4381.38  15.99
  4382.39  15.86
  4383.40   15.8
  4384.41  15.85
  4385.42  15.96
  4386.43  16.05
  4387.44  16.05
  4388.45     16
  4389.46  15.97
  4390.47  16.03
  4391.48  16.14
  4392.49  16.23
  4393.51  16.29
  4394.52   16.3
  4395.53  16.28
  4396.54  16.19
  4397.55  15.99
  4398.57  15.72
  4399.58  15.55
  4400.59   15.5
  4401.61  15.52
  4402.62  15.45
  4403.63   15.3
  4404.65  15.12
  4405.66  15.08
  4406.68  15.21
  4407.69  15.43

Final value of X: -1.51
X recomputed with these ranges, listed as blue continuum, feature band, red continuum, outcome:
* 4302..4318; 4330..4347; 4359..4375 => 0.9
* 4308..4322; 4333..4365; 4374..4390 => 0.7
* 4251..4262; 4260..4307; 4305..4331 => 3.5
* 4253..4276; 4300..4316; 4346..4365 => 2.3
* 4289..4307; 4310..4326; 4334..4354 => -2.2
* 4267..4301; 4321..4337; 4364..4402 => 0.3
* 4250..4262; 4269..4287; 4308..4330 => 0.4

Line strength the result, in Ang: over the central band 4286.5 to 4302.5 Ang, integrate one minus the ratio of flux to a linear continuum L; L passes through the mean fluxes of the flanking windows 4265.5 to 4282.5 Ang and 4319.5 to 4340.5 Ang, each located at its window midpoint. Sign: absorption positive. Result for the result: 1.6 Ang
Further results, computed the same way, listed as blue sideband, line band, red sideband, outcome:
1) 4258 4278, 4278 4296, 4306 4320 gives 0.48 Ang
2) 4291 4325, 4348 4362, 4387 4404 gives -1.32 Ang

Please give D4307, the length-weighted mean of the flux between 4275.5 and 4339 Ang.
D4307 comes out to 14.7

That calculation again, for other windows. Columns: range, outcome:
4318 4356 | 15.1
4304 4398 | 15.3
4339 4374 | 15.4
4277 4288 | 15.6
